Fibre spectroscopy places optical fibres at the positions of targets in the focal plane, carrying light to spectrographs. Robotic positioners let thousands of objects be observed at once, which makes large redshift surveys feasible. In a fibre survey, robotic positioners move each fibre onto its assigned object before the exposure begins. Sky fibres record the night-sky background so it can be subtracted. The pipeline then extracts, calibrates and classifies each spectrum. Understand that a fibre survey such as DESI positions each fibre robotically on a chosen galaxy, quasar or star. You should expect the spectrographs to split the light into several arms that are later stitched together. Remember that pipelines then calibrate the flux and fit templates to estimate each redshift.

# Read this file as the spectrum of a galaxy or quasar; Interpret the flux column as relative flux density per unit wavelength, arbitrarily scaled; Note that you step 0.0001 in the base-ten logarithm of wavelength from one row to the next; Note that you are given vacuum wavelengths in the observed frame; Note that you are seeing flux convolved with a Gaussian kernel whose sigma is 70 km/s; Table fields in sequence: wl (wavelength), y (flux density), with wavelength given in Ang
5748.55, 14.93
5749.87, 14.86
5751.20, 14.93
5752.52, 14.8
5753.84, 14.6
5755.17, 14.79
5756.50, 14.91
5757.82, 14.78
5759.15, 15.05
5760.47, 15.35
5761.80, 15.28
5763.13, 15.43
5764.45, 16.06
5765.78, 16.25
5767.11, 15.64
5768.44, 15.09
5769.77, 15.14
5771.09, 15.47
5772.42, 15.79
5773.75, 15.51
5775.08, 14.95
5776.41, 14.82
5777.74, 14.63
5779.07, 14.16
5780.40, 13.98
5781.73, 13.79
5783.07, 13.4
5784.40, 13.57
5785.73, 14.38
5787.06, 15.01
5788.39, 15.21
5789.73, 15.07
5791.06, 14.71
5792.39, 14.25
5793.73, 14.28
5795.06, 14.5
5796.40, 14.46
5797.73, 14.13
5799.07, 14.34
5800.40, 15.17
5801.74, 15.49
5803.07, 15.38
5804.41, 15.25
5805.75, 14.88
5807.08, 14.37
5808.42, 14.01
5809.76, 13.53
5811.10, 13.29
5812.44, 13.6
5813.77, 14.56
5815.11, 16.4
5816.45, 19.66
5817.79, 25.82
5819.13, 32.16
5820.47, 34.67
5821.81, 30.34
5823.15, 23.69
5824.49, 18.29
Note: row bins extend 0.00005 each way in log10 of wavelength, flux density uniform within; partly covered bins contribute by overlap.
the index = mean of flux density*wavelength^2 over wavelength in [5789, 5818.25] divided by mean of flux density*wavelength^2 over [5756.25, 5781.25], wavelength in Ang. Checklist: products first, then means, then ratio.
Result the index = 1.02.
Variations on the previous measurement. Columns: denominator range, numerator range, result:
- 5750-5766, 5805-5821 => 1.26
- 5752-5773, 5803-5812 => 0.95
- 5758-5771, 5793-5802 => 0.95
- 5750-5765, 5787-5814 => 0.98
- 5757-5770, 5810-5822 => 1.43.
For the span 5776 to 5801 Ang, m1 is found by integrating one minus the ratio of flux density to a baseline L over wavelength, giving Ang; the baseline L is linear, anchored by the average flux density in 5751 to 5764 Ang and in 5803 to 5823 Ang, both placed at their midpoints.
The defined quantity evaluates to 4.4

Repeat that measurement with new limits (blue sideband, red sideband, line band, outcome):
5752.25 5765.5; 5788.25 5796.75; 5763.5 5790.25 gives -0.1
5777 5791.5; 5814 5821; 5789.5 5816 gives 7.0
